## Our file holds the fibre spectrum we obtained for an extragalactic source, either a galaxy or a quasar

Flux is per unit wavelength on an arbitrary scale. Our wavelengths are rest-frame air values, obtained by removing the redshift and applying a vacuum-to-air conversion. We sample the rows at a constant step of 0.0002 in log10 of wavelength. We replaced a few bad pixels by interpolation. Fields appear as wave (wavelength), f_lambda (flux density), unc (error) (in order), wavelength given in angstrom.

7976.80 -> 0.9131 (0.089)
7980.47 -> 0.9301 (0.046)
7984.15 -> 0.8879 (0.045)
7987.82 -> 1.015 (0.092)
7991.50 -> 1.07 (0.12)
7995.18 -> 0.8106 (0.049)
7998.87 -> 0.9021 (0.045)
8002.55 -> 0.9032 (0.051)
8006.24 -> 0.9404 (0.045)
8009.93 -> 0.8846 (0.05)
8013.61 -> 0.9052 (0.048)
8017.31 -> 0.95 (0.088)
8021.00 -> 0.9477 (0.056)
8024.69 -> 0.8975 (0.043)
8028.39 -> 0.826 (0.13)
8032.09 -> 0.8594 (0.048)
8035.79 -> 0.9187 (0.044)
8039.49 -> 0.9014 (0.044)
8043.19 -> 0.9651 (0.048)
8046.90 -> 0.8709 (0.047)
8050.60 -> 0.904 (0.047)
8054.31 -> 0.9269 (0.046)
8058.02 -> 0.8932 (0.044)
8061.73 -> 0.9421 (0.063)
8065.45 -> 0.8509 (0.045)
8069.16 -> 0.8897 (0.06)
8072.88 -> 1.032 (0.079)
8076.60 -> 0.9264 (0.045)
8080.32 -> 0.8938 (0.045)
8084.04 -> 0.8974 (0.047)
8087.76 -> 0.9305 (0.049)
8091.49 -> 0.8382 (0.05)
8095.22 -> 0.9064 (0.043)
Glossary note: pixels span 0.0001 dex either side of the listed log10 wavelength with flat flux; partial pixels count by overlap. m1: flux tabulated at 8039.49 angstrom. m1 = 0.9014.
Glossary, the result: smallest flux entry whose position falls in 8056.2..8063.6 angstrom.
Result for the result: 0.8932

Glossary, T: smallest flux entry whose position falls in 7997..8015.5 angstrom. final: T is 0.8846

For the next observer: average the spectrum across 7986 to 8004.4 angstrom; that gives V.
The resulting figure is 0.94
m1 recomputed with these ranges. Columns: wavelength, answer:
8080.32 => 0.8938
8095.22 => 0.9064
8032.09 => 0.8594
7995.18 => 0.8106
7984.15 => 0.8879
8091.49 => 0.8382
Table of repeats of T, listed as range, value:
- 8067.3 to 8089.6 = 0.8897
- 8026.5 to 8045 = 0.826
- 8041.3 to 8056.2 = 0.8709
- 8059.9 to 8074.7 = 0.8509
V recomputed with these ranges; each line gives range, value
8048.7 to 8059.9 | 0.908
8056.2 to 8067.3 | 0.895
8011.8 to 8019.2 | 0.927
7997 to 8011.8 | 0.907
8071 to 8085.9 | 0.937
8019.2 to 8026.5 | 0.923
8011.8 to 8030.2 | 0.905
